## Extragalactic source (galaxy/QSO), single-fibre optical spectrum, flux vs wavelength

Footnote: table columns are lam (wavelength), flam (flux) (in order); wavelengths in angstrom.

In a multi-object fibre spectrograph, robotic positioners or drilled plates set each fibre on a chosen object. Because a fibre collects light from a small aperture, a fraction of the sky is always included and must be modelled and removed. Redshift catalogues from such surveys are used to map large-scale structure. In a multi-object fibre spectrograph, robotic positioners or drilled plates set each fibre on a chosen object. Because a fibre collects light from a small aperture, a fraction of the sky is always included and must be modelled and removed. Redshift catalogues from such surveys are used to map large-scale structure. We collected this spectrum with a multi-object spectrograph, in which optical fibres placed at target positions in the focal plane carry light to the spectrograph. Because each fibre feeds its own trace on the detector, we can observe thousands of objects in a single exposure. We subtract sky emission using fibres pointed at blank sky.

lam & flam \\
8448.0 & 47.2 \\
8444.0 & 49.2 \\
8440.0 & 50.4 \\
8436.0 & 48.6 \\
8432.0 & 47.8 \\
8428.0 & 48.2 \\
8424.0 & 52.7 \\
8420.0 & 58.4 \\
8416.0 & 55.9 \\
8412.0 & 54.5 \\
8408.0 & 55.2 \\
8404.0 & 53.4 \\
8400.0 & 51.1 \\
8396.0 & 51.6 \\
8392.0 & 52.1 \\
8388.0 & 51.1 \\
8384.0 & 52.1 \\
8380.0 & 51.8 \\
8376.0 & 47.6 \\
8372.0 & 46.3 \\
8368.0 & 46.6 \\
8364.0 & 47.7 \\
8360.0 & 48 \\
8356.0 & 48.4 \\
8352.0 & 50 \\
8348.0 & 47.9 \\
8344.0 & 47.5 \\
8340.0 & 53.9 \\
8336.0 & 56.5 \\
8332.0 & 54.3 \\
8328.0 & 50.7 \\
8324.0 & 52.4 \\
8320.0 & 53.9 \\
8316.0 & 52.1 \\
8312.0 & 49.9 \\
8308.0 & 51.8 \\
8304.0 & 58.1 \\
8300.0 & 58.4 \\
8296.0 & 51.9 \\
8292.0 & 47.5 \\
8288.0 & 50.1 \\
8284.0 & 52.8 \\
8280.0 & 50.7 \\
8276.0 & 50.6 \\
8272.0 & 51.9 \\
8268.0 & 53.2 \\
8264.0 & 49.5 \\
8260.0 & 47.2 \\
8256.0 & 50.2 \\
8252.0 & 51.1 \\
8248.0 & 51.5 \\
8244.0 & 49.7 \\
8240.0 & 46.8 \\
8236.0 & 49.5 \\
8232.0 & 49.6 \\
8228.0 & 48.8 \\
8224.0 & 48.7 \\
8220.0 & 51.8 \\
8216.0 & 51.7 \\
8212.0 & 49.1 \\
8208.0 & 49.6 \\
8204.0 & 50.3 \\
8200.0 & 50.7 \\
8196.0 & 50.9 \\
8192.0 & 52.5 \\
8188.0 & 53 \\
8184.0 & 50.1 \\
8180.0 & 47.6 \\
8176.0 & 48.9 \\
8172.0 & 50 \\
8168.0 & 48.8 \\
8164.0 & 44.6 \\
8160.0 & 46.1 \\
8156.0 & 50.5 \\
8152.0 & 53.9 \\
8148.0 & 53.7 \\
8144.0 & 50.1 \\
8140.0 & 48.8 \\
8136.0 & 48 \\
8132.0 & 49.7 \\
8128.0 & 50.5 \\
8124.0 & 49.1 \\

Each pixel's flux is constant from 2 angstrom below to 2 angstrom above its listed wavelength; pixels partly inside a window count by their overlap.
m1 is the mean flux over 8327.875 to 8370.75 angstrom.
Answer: 50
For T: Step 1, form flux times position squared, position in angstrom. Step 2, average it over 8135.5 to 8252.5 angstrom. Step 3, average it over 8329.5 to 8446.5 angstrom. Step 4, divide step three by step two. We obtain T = 1.1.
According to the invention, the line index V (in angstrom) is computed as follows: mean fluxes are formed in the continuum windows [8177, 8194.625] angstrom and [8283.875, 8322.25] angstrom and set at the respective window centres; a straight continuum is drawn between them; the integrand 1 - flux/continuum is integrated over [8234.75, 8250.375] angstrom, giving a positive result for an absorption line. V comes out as 0.7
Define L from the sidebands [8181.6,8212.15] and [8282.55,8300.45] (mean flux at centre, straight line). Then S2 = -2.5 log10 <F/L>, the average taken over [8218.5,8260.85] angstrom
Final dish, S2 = 0.03 mag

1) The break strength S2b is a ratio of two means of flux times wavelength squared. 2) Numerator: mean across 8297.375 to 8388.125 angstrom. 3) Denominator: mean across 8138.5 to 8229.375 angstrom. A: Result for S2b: 1.1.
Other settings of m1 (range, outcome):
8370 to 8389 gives 49.7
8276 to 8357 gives 52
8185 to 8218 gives 50.9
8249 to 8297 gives 50.6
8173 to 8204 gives 50.5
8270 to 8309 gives 52.4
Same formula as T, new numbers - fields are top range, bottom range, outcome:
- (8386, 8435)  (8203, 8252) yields 1.10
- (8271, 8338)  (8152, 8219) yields 1.09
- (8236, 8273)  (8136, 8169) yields 1.04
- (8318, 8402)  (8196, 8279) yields 1.04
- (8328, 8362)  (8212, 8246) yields 1.05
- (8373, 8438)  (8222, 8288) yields 1.07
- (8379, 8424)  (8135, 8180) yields 1.15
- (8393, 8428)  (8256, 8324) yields 1.07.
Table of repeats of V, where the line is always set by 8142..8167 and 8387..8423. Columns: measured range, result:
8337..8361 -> 1.5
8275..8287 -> 0.1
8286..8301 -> 0.1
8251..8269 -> 0.5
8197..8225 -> 0.2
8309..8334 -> 0.1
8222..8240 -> 0.7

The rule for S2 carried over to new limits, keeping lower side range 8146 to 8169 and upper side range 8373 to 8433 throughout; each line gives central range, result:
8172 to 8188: 0.01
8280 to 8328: -0.03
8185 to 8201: -0.04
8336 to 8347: 0.00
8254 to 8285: 0.00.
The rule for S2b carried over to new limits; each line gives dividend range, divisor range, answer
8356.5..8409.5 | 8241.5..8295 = 1.02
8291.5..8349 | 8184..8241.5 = 1.08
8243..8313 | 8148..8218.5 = 1.05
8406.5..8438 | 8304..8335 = 1.02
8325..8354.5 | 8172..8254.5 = 1.06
